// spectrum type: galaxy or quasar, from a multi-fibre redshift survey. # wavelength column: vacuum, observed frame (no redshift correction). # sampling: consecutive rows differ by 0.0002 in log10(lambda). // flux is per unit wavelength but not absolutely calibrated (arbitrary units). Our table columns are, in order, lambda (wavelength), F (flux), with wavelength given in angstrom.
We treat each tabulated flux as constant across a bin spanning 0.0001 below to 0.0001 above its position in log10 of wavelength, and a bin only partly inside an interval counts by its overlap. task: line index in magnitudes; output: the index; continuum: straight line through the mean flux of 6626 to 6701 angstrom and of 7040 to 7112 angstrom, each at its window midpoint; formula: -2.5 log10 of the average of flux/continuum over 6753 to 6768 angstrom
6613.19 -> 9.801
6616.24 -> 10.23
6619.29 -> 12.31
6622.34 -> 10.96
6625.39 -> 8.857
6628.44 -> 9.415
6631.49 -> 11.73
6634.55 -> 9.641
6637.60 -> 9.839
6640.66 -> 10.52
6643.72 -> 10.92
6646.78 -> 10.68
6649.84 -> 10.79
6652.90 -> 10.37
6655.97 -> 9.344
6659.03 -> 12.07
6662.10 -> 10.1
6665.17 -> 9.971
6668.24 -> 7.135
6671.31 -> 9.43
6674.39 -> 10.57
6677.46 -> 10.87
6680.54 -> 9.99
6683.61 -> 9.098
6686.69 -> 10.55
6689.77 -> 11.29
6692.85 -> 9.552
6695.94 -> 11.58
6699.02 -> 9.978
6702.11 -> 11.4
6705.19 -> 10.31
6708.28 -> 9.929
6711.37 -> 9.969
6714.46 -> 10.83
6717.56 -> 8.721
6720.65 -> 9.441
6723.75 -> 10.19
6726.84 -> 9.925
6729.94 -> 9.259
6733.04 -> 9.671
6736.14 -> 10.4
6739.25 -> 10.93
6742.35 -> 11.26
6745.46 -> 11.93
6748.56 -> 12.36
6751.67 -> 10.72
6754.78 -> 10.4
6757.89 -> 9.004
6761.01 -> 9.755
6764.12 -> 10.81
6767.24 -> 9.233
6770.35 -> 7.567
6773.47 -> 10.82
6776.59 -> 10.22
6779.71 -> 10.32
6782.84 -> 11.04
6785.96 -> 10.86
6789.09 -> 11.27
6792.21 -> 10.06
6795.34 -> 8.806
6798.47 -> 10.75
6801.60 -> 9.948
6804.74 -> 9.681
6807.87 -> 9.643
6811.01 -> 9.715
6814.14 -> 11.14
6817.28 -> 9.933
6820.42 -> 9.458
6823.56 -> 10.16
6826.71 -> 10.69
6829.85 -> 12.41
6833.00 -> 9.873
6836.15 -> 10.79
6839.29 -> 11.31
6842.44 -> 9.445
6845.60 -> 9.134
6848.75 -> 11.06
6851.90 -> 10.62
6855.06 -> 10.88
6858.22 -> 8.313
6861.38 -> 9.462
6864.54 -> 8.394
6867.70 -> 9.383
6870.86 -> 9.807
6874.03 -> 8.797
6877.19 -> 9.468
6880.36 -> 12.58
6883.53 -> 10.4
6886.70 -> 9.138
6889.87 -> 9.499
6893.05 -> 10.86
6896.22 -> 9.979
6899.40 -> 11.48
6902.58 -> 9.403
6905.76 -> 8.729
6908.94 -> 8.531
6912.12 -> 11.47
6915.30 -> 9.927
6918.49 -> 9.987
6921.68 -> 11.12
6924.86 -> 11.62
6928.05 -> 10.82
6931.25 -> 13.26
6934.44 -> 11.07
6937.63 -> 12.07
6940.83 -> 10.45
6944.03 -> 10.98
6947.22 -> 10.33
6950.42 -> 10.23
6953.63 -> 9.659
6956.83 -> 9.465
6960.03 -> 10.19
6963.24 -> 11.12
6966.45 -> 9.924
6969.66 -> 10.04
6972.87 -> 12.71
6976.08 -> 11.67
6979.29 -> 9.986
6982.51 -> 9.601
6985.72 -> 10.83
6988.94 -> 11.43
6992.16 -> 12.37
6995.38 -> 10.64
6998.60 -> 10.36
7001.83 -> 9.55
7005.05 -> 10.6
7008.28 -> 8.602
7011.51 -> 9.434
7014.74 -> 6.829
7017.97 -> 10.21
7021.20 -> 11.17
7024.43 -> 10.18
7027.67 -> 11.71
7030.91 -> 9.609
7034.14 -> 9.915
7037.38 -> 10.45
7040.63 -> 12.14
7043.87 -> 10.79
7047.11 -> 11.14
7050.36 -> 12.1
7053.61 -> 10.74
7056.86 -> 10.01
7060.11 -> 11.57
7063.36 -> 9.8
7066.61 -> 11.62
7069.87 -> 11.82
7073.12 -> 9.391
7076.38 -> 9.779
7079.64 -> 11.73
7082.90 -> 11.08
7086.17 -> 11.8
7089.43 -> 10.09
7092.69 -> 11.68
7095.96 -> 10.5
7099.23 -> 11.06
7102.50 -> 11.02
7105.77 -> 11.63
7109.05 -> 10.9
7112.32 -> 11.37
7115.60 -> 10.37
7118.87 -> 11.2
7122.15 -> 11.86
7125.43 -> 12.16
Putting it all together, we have 0.06 mag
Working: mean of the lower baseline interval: 10.2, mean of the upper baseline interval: 11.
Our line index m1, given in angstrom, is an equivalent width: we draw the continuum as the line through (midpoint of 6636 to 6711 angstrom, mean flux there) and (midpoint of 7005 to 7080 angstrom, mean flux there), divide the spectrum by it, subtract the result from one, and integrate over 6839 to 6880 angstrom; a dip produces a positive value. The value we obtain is 2.5 angstrom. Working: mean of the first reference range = 10.3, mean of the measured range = 9.73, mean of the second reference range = 10.5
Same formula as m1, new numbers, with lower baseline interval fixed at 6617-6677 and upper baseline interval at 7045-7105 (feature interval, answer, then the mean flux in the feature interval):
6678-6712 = -0.1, 10.4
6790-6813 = 1.4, 9.87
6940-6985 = 1.3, 10.5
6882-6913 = 2.2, 9.91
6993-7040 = 3.6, 10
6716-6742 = 1.3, 9.88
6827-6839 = -0.5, 11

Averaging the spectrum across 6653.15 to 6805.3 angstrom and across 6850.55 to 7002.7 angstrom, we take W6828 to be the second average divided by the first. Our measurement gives 1.02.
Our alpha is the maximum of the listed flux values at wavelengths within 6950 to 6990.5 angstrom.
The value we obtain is 12.71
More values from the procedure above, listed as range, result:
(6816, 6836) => 12.41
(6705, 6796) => 12.36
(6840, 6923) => 12.58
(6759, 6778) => 10.82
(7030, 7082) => 12.14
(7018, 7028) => 11.71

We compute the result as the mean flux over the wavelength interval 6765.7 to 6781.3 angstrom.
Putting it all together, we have 9.63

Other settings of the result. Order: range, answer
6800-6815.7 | 10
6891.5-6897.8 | 10.4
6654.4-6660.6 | 10.7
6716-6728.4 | 9.57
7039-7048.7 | 11.4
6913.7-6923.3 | 10.4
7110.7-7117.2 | 10.9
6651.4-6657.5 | 9.85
